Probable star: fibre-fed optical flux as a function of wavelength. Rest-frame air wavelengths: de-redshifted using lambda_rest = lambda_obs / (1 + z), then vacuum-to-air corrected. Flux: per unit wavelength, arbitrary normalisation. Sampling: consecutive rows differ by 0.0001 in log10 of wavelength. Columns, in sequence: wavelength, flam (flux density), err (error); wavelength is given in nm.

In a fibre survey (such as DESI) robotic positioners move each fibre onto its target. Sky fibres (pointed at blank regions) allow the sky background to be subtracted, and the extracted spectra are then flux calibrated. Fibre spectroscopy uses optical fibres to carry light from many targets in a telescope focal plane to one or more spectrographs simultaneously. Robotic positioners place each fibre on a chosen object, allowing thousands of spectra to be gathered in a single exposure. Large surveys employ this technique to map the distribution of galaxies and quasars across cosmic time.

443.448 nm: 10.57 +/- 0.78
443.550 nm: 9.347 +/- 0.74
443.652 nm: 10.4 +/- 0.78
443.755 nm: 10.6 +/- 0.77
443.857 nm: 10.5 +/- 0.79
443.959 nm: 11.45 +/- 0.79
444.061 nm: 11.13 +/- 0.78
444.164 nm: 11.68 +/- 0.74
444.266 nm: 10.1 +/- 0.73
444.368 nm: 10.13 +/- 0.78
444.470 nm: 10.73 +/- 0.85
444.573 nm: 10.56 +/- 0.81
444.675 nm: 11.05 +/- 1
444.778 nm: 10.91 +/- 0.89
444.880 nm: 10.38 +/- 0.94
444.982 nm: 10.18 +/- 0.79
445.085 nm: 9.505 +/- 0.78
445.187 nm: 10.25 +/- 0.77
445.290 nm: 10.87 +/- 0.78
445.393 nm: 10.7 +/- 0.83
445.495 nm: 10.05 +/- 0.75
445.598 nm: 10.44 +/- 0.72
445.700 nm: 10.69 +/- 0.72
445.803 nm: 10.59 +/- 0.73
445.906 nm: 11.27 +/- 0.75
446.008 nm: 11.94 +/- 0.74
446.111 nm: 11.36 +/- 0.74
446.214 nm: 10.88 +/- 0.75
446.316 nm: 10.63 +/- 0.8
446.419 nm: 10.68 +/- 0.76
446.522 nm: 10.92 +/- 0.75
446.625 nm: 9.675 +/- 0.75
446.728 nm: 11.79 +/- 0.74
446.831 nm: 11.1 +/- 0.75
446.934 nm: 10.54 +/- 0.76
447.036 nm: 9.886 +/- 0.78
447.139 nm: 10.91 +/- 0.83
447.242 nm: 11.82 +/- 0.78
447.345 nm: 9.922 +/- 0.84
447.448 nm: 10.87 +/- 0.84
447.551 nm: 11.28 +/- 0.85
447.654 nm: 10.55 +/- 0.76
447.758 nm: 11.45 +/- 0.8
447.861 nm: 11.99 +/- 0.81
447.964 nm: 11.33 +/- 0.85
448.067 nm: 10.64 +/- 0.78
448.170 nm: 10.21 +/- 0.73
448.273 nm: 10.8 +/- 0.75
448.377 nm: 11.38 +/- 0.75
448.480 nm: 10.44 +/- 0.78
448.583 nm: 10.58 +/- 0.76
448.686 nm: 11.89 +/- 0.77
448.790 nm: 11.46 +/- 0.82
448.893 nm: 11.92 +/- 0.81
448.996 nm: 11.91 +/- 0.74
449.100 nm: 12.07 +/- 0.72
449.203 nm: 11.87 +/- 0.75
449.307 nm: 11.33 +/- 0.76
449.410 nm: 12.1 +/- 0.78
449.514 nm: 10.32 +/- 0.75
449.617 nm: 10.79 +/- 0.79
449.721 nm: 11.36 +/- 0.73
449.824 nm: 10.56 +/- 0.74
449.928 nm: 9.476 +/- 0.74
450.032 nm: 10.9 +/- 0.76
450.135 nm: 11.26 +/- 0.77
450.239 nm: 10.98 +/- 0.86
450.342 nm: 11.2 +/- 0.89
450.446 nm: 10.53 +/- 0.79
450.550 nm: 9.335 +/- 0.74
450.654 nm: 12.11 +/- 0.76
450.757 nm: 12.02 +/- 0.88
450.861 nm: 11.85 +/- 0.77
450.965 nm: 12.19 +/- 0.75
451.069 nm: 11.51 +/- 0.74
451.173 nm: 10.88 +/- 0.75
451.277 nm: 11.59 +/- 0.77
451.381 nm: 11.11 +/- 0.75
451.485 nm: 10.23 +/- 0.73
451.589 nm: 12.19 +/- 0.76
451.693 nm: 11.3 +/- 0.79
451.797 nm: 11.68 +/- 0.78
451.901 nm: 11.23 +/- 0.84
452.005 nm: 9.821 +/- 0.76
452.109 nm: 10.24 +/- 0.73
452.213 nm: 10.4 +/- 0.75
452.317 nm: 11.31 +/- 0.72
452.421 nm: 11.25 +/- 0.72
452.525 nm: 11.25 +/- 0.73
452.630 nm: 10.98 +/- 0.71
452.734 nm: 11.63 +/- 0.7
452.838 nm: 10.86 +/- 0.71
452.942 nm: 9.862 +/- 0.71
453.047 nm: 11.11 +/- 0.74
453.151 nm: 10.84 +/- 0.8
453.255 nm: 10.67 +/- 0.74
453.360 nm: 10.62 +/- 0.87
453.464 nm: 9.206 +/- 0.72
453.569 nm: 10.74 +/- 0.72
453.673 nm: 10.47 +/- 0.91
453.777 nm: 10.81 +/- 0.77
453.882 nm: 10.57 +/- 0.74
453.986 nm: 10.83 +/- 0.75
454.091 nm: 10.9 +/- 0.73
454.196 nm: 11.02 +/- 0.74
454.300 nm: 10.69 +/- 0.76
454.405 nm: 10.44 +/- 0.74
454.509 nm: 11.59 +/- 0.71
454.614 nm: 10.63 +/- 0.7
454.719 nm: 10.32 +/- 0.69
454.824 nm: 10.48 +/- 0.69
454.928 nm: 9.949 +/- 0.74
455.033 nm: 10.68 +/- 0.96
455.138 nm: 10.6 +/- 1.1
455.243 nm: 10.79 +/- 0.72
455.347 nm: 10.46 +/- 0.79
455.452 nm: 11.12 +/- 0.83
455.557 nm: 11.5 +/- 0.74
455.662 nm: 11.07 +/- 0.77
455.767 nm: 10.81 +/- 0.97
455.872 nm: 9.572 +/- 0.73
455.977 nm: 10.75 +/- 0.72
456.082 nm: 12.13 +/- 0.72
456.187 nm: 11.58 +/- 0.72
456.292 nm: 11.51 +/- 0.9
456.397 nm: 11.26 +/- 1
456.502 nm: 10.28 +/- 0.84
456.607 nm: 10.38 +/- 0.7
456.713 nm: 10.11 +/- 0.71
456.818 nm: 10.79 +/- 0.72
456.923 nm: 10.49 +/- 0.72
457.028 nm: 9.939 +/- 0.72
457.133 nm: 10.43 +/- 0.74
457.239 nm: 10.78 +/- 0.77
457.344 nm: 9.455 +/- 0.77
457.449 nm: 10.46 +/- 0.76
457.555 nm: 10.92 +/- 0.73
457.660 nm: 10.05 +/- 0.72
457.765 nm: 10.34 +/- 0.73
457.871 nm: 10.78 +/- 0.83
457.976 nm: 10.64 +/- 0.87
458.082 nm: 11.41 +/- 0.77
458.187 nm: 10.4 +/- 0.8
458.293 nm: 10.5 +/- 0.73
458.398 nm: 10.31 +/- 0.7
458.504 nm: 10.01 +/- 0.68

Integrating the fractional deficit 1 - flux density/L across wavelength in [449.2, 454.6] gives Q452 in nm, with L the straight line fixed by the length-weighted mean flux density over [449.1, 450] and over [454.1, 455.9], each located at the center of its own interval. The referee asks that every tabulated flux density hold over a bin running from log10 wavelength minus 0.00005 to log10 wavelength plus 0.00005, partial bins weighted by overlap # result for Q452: -0.03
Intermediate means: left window 11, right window 10.7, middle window 11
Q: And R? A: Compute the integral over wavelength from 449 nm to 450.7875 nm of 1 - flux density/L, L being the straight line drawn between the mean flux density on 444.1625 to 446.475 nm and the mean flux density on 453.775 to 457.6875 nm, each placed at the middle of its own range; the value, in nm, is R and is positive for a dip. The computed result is -0.07 nm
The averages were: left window 10.7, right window 10.7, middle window 11.1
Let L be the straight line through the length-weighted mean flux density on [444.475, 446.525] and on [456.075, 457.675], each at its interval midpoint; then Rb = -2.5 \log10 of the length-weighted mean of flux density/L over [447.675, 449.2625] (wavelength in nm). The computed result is -0.06 mag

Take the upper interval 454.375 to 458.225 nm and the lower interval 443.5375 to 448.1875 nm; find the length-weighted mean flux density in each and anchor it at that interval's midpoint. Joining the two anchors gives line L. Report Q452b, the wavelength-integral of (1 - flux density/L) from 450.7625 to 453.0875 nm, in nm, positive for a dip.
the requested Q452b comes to -0.09 nm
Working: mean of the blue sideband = 10.8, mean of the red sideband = 10.7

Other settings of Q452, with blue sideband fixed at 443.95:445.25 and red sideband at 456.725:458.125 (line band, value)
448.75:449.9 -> -0.091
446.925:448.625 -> -0.049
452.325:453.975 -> -0.035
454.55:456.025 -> -0.018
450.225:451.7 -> -0.103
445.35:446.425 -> -0.027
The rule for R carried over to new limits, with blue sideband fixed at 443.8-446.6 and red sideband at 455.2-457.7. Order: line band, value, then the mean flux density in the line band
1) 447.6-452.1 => -0.191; 11.2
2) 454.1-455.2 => 0.005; 10.6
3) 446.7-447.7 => -0.013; 10.9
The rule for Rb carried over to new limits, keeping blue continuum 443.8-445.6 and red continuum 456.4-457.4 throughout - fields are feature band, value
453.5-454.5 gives -0.03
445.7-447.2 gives -0.03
